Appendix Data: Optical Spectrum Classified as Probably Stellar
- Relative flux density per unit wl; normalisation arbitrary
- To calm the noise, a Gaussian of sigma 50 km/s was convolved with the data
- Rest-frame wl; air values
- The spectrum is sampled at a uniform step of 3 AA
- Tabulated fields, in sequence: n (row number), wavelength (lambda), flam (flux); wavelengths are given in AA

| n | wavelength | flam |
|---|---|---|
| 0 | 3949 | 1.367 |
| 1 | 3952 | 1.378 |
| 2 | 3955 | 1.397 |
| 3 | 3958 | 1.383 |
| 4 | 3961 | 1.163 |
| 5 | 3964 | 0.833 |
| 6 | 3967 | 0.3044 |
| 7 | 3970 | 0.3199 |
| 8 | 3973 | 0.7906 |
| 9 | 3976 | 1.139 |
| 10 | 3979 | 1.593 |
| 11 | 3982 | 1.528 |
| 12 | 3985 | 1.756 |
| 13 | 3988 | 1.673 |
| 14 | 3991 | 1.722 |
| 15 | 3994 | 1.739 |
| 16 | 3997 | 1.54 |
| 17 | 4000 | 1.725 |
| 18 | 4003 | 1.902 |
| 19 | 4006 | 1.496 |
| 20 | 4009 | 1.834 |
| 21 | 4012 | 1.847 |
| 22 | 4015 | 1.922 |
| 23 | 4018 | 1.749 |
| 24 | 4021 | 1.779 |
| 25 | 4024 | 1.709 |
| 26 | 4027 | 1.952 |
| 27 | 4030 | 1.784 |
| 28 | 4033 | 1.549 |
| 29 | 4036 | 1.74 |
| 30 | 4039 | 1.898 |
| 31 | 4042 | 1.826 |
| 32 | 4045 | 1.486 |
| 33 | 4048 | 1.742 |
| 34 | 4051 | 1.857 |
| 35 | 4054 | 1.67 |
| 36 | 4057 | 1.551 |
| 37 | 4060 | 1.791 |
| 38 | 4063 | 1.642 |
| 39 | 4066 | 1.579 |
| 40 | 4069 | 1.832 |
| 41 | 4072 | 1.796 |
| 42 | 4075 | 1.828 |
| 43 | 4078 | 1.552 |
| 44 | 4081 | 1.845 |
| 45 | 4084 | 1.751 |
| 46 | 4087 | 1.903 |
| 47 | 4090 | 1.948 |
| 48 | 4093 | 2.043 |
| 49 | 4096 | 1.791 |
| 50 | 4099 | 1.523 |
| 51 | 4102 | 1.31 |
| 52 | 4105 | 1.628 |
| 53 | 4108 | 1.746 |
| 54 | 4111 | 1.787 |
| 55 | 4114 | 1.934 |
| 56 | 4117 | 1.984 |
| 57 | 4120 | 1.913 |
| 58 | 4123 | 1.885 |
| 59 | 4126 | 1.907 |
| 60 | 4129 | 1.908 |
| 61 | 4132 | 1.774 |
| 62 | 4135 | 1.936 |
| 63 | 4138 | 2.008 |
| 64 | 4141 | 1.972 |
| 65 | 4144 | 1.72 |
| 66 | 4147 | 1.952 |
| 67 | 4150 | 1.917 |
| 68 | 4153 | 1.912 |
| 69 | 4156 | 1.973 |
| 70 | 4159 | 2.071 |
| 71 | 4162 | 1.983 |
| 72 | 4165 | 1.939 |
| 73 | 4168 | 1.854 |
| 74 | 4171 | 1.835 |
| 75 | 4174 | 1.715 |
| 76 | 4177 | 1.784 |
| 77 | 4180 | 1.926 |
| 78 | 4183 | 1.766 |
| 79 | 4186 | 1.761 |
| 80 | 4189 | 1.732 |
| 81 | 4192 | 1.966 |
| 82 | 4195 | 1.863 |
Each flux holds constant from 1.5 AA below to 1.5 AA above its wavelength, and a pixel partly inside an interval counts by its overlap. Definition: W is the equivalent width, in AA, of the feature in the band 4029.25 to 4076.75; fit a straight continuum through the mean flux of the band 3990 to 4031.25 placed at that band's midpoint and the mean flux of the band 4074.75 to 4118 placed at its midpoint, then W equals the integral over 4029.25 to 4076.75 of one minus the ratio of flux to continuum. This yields 1.2 AA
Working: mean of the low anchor 1.76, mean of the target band 1.72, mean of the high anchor 1.77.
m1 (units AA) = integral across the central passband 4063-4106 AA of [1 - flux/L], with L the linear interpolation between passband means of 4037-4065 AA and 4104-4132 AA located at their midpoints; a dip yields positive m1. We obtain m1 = 1.2 AA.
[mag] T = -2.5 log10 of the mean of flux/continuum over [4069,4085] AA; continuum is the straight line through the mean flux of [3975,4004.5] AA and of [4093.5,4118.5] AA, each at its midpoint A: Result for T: -0.04 mag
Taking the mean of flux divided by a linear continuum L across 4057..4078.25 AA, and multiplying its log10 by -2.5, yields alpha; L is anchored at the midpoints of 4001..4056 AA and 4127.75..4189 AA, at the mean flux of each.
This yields 0.05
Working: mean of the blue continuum 1.76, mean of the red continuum 1.88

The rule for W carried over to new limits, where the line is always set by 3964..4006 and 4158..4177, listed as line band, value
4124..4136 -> -0.7 AA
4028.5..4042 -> -2.3 AA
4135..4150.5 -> -0.9 AA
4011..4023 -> -3.1 AA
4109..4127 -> -1.6 AA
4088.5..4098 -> -1.4 AA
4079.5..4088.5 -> -1.1 AA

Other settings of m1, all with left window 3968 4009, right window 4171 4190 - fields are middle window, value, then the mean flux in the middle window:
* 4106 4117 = -1.1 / 1.84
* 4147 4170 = -2.6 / 1.95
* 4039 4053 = -1.7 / 1.74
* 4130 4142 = -1.5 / 1.92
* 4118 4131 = -1.6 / 1.9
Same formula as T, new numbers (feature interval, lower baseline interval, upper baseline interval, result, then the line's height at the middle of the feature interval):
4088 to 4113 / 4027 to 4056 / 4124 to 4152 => 0.064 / 1.84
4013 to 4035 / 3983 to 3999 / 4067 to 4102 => -0.039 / 1.72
